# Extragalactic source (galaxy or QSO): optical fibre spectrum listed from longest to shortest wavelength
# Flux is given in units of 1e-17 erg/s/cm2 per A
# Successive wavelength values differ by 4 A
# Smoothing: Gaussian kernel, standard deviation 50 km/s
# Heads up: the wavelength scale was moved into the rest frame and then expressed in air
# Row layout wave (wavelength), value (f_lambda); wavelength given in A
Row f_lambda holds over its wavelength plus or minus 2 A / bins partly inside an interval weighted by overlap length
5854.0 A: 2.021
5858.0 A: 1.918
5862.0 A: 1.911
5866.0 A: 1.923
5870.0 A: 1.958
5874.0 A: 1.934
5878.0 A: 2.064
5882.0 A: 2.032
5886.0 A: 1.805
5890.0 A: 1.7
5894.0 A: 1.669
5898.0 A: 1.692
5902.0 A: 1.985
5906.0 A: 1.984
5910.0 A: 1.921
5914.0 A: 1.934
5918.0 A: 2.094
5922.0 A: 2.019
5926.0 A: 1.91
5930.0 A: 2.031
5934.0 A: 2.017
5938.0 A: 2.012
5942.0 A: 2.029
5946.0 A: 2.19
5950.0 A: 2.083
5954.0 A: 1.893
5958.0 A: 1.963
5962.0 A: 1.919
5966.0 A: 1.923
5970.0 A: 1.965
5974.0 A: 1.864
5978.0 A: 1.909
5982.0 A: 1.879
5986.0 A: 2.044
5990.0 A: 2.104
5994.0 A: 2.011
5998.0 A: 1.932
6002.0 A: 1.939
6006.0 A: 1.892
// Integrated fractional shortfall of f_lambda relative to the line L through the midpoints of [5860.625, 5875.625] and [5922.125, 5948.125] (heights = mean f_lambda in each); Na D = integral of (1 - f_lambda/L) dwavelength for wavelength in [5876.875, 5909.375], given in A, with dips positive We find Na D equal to 1.74 A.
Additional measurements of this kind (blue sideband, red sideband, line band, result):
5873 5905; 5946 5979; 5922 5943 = -0.9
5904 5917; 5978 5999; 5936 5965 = -0.5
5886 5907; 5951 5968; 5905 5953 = -3.8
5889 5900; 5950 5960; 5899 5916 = -1.9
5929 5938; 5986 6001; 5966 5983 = 0.9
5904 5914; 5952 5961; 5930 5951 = -1.4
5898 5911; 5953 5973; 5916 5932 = -0.7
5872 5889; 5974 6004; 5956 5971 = 0.2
